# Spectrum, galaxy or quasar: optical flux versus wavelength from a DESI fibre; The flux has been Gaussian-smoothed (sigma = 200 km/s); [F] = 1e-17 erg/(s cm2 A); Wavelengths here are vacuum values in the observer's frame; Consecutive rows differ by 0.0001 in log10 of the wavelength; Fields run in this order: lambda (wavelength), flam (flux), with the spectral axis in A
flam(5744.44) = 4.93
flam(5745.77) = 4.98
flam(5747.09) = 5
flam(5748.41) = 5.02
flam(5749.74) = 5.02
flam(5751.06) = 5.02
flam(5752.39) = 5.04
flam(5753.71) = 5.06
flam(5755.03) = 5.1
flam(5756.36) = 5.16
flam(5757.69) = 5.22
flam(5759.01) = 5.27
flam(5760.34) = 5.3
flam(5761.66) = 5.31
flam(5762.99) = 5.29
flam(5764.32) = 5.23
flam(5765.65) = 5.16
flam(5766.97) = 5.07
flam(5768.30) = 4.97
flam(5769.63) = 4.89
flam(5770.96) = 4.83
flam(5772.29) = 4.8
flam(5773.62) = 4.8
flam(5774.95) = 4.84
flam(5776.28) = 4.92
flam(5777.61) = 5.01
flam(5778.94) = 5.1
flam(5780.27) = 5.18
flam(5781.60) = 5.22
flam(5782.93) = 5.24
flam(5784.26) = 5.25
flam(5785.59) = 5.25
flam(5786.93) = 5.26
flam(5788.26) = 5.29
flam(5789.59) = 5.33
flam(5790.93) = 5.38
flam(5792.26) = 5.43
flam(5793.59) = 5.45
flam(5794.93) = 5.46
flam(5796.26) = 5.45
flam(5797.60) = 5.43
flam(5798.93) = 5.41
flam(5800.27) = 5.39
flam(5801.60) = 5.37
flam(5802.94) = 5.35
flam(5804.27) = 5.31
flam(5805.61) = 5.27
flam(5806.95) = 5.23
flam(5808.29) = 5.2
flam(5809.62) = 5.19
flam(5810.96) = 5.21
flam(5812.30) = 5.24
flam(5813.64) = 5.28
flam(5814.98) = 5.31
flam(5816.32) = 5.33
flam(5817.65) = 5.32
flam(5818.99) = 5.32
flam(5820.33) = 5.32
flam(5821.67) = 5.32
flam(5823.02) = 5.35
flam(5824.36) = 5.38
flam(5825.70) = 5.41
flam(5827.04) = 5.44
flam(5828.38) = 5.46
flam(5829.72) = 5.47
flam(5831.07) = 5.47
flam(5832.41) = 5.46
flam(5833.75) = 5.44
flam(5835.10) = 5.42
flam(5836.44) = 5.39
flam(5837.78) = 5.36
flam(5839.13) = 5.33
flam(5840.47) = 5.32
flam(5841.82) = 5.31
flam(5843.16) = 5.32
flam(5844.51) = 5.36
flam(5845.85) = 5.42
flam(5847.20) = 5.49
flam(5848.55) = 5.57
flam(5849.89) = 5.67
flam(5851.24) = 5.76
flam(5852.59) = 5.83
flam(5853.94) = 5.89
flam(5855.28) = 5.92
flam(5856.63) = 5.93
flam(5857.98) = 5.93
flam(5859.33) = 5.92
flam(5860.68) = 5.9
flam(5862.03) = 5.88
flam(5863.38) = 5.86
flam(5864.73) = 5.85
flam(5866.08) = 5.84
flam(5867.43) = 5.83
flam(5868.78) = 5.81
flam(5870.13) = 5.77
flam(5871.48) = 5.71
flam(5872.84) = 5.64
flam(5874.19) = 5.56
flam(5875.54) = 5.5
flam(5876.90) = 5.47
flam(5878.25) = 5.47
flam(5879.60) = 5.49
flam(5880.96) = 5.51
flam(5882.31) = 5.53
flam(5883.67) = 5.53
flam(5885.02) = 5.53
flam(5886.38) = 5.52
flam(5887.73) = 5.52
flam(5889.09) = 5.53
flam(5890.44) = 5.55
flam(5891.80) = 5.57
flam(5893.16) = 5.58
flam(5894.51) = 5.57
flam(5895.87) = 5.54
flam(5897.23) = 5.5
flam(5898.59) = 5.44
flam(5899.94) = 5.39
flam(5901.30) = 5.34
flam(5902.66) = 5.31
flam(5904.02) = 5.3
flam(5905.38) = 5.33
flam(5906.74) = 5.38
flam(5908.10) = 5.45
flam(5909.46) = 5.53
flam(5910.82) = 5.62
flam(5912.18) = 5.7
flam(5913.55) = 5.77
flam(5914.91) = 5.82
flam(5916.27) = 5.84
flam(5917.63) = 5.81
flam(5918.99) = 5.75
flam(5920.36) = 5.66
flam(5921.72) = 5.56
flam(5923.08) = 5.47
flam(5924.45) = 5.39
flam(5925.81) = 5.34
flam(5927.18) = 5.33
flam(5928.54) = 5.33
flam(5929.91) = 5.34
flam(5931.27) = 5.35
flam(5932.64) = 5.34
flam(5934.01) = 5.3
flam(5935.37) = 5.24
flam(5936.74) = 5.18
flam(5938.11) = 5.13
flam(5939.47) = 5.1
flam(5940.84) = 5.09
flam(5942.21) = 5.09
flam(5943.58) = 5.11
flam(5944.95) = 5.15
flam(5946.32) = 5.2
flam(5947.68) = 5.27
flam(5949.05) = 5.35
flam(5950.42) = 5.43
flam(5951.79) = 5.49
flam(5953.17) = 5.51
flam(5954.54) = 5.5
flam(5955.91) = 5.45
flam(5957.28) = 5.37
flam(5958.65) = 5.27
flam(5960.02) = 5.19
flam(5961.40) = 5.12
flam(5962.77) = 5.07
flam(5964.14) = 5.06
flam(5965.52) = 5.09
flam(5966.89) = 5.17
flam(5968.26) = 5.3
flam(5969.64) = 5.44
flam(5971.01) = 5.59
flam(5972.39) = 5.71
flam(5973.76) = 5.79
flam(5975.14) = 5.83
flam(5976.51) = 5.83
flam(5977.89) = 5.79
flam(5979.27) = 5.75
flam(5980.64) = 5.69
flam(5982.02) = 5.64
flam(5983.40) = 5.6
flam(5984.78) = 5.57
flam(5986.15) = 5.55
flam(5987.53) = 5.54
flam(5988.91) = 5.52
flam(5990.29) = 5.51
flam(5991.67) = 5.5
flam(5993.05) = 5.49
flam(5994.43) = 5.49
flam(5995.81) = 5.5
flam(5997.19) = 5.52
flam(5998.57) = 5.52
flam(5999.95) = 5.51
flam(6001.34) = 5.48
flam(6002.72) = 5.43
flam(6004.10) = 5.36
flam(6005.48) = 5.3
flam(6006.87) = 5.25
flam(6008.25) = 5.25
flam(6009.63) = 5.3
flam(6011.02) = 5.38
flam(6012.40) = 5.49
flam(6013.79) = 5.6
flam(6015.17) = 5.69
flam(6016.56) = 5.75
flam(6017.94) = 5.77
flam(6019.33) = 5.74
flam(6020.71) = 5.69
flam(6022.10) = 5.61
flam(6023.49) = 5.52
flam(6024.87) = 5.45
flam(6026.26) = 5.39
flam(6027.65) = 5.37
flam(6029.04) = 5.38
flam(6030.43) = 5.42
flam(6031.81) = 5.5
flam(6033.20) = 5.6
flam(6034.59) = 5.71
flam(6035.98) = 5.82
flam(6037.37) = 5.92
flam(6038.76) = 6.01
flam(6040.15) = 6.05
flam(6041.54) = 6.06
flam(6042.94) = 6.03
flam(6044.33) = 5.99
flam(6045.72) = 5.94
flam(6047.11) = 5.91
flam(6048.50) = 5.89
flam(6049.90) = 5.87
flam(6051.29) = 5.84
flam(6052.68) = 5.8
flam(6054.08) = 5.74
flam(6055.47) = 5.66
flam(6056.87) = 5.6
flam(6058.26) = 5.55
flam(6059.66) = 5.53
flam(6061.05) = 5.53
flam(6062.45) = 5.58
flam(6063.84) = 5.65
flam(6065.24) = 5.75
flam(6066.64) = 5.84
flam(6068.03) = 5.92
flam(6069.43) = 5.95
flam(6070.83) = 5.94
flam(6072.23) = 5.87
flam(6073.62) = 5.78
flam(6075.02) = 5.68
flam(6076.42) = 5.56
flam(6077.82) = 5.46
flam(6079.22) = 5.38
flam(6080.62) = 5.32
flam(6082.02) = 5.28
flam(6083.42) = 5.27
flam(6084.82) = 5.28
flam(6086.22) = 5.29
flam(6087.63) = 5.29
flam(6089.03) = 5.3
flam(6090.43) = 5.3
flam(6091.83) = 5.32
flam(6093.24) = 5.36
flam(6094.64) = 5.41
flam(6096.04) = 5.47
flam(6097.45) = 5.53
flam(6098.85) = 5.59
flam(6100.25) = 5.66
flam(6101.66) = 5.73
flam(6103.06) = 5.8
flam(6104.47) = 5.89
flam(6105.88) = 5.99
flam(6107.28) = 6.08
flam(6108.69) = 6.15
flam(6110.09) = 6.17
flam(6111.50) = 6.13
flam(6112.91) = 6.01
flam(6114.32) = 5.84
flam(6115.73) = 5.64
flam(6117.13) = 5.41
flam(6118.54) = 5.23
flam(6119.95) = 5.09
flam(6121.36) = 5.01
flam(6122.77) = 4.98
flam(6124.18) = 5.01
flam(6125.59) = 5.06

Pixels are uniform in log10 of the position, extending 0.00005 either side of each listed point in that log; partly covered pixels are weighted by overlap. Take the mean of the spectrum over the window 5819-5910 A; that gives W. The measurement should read 5.55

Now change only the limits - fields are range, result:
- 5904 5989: 5.44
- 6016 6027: 5.61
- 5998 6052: 5.64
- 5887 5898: 5.54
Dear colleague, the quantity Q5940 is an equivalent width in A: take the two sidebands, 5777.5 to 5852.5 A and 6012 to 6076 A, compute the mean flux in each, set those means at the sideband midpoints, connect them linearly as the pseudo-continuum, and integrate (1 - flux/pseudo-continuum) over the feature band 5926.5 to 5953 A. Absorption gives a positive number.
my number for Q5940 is 1.43 A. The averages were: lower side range 5.36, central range 5.26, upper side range 5.73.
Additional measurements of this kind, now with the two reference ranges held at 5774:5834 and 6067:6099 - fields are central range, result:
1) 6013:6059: -2.1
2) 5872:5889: -0.5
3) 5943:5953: 0.2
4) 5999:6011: 0.2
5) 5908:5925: -0.8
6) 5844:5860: -1.2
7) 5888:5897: -0.3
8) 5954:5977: 0.1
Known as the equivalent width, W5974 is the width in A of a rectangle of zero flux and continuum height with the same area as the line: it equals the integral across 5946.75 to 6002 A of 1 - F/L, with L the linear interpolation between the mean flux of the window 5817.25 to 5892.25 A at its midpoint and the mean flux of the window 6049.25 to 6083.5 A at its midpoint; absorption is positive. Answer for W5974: 1.4 A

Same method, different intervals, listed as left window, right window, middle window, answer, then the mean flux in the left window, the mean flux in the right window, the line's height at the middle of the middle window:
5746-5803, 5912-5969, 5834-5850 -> -0.48 A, 5.17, 5.35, 5.25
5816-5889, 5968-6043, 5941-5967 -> 1.51 A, 5.56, 5.59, 5.58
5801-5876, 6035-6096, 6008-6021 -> 0.13 A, 5.51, 5.66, 5.63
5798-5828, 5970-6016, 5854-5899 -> -2.20 A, 5.32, 5.54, 5.4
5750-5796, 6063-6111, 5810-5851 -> -1.14 A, 5.15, 5.63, 5.24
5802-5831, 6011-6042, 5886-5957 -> 0.75 A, 5.32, 5.65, 5.49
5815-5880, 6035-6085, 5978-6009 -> 0.97 A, 5.57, 5.73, 5.68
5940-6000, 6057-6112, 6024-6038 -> -0.04 A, 5.43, 5.63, 5.54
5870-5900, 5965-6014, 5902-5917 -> -0.05 A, 5.54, 5.51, 5.53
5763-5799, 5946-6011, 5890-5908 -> -0.36 A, 5.17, 5.45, 5.34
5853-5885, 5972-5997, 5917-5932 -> 0.51 A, 5.72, 5.63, 5.68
